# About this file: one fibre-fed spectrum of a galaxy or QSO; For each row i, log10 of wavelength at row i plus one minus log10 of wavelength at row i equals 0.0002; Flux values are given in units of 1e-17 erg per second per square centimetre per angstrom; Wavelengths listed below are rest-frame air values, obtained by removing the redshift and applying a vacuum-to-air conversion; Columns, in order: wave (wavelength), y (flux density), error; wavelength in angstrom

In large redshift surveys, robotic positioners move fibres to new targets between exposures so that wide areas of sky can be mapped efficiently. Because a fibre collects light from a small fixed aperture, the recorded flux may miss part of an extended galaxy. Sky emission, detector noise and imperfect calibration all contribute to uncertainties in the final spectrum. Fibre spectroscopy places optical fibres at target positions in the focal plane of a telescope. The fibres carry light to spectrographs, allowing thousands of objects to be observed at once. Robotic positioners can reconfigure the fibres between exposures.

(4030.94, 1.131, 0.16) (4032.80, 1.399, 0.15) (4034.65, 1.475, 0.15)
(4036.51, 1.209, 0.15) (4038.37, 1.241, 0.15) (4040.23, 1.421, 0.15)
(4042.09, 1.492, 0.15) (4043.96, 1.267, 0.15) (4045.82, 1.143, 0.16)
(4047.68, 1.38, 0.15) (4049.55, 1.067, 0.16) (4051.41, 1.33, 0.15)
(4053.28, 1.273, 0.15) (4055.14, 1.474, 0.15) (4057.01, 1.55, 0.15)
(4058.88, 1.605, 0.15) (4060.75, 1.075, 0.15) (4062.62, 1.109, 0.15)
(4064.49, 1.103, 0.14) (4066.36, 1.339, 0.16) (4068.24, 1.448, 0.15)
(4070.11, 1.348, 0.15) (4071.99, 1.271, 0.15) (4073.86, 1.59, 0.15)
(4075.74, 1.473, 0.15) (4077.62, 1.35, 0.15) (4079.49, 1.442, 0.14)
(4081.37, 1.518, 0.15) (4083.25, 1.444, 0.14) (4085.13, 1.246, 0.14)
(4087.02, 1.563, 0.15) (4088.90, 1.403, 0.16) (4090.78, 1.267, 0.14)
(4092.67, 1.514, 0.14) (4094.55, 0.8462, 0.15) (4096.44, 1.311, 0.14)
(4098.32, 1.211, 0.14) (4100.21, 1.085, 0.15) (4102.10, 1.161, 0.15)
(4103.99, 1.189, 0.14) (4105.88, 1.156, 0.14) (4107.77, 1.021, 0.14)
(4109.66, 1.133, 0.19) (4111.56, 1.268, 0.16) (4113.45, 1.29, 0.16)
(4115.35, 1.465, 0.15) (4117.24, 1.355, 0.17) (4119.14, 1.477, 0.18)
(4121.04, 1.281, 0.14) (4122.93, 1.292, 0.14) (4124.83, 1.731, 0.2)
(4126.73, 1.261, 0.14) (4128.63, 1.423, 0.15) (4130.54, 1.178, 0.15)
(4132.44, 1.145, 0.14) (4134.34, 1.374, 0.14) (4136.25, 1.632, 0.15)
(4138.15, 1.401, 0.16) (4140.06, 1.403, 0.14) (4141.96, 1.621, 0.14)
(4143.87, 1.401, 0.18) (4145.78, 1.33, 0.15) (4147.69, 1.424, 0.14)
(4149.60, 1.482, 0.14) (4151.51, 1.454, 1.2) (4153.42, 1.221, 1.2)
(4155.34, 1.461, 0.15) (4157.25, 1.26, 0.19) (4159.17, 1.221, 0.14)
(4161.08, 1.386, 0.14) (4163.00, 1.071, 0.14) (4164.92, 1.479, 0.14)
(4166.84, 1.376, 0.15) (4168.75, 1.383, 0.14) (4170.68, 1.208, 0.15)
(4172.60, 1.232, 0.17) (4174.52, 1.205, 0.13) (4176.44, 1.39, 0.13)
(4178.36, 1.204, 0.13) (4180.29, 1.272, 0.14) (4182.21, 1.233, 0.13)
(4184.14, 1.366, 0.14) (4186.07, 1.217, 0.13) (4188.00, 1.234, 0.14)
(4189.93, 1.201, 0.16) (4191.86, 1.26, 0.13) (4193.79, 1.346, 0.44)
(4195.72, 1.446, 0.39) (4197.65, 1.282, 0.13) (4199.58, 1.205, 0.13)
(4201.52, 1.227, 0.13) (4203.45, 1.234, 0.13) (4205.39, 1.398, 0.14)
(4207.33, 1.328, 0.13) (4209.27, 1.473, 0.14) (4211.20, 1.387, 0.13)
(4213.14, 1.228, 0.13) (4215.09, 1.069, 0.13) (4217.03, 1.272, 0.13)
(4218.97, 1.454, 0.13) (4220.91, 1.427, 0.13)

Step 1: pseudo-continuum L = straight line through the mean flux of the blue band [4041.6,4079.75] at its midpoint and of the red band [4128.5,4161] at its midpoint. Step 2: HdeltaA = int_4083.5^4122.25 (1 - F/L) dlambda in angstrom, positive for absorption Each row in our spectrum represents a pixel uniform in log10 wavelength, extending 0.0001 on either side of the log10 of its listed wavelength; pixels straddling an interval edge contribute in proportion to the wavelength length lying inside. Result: 2.6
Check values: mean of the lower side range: 1.34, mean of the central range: 1.27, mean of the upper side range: 1.38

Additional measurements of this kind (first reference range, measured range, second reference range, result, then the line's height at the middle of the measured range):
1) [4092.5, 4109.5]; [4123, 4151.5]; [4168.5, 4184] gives -4.9 angstrom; 1.21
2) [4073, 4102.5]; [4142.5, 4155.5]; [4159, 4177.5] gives -0.9 angstrom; 1.31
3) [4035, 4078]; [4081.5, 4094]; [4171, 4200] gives -0.8 angstrom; 1.32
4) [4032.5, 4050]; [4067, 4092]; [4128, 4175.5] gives -1.6 angstrom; 1.33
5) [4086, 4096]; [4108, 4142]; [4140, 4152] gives 0.9 angstrom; 1.4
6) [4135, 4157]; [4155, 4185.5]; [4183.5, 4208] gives 1.5 angstrom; 1.36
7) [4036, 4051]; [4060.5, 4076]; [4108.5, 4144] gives 0.0 angstrom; 1.31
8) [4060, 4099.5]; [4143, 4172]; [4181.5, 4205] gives -1.2 angstrom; 1.29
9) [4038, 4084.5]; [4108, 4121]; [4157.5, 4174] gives 0.1 angstrom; 1.32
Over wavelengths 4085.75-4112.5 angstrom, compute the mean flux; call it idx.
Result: 1.22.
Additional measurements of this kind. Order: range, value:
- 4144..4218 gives 1.3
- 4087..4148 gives 1.32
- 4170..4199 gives 1.27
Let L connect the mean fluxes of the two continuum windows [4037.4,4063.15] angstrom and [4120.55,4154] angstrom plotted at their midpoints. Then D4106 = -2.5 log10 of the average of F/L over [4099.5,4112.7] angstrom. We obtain 0.19 mag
